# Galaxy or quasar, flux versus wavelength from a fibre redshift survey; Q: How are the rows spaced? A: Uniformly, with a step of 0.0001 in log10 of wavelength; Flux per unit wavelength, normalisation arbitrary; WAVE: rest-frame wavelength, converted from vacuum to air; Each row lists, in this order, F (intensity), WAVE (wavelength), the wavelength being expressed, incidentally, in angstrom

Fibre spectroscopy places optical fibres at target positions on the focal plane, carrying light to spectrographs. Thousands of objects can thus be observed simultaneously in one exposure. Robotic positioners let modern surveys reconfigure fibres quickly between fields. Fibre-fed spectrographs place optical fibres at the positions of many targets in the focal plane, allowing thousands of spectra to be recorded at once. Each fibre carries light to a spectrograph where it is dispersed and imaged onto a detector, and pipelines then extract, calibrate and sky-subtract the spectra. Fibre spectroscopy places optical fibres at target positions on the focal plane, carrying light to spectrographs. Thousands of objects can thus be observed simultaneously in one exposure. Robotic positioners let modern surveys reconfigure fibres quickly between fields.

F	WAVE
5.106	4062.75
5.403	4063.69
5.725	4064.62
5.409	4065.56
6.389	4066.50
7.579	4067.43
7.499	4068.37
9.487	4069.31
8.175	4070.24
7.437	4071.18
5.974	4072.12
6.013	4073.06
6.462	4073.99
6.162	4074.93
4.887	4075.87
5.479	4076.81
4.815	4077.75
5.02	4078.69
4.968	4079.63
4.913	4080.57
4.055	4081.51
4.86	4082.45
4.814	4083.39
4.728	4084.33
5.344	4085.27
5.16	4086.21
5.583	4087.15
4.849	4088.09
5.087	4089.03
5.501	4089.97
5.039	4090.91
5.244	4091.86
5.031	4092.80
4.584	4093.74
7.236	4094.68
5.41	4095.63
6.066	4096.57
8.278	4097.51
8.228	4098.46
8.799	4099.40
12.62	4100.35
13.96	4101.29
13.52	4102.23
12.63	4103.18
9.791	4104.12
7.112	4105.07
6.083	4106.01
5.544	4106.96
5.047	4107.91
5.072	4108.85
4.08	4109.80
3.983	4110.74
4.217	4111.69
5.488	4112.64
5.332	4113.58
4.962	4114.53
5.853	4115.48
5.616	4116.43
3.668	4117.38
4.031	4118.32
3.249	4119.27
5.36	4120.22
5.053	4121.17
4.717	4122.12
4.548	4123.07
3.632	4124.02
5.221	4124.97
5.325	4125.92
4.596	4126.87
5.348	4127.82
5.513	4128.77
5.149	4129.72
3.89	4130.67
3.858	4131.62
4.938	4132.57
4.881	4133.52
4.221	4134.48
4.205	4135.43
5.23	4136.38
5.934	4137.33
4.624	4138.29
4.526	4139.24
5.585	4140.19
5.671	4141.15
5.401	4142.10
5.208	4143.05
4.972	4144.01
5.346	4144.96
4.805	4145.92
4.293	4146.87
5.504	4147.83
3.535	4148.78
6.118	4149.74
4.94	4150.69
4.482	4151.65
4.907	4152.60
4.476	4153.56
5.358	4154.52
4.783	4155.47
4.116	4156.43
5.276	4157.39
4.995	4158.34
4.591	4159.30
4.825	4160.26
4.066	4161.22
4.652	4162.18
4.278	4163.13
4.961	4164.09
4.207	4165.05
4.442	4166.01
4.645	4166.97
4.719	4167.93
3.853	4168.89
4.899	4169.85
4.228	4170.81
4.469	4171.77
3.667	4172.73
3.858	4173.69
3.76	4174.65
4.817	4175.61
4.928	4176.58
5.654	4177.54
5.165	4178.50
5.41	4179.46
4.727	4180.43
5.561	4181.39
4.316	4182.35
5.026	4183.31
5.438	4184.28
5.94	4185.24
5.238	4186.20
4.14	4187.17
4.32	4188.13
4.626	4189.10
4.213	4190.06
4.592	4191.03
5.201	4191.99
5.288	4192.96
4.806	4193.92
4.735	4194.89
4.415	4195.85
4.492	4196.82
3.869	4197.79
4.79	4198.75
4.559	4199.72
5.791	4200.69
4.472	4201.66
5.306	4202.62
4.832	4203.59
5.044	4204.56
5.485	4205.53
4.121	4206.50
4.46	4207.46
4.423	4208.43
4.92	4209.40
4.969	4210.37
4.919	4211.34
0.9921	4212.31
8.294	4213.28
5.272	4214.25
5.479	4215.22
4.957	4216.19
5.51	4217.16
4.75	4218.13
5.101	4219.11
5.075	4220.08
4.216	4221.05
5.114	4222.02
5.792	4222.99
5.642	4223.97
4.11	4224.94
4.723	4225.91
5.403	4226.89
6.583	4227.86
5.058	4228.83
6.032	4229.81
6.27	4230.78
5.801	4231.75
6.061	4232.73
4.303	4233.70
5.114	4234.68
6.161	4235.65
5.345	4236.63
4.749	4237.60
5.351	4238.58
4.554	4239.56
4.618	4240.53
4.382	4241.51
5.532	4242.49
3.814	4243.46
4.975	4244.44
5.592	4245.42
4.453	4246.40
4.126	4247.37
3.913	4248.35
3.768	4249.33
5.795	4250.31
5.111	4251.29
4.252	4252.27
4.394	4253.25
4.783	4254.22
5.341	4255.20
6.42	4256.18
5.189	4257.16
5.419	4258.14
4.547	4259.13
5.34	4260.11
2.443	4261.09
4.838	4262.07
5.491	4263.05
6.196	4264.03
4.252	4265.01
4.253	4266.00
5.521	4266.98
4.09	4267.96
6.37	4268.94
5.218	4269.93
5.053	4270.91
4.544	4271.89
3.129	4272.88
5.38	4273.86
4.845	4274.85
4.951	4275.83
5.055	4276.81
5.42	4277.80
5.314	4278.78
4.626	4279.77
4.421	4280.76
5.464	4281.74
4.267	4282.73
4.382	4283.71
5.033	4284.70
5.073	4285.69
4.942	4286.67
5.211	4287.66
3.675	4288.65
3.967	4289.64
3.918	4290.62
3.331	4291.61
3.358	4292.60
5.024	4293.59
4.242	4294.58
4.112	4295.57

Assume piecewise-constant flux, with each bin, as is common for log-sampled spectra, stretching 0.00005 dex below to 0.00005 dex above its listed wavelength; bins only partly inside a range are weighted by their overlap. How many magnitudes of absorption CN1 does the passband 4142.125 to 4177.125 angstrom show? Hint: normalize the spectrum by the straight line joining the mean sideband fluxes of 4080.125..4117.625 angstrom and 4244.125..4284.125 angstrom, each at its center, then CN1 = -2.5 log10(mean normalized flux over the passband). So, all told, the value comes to 0.24 mag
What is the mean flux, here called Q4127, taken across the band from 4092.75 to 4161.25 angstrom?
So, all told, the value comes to 5.62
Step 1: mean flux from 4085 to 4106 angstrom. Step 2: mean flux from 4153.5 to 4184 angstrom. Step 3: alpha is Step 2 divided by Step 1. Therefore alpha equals 0.62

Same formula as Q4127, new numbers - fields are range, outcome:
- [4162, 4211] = 4.72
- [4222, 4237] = 5.48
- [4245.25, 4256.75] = 4.81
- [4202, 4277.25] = 4.98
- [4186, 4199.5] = 4.61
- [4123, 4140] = 4.78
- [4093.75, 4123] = 6.63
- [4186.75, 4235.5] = 4.98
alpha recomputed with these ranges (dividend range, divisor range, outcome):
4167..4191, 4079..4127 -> 0.79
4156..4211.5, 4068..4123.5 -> 0.77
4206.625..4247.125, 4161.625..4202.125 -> 1.08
